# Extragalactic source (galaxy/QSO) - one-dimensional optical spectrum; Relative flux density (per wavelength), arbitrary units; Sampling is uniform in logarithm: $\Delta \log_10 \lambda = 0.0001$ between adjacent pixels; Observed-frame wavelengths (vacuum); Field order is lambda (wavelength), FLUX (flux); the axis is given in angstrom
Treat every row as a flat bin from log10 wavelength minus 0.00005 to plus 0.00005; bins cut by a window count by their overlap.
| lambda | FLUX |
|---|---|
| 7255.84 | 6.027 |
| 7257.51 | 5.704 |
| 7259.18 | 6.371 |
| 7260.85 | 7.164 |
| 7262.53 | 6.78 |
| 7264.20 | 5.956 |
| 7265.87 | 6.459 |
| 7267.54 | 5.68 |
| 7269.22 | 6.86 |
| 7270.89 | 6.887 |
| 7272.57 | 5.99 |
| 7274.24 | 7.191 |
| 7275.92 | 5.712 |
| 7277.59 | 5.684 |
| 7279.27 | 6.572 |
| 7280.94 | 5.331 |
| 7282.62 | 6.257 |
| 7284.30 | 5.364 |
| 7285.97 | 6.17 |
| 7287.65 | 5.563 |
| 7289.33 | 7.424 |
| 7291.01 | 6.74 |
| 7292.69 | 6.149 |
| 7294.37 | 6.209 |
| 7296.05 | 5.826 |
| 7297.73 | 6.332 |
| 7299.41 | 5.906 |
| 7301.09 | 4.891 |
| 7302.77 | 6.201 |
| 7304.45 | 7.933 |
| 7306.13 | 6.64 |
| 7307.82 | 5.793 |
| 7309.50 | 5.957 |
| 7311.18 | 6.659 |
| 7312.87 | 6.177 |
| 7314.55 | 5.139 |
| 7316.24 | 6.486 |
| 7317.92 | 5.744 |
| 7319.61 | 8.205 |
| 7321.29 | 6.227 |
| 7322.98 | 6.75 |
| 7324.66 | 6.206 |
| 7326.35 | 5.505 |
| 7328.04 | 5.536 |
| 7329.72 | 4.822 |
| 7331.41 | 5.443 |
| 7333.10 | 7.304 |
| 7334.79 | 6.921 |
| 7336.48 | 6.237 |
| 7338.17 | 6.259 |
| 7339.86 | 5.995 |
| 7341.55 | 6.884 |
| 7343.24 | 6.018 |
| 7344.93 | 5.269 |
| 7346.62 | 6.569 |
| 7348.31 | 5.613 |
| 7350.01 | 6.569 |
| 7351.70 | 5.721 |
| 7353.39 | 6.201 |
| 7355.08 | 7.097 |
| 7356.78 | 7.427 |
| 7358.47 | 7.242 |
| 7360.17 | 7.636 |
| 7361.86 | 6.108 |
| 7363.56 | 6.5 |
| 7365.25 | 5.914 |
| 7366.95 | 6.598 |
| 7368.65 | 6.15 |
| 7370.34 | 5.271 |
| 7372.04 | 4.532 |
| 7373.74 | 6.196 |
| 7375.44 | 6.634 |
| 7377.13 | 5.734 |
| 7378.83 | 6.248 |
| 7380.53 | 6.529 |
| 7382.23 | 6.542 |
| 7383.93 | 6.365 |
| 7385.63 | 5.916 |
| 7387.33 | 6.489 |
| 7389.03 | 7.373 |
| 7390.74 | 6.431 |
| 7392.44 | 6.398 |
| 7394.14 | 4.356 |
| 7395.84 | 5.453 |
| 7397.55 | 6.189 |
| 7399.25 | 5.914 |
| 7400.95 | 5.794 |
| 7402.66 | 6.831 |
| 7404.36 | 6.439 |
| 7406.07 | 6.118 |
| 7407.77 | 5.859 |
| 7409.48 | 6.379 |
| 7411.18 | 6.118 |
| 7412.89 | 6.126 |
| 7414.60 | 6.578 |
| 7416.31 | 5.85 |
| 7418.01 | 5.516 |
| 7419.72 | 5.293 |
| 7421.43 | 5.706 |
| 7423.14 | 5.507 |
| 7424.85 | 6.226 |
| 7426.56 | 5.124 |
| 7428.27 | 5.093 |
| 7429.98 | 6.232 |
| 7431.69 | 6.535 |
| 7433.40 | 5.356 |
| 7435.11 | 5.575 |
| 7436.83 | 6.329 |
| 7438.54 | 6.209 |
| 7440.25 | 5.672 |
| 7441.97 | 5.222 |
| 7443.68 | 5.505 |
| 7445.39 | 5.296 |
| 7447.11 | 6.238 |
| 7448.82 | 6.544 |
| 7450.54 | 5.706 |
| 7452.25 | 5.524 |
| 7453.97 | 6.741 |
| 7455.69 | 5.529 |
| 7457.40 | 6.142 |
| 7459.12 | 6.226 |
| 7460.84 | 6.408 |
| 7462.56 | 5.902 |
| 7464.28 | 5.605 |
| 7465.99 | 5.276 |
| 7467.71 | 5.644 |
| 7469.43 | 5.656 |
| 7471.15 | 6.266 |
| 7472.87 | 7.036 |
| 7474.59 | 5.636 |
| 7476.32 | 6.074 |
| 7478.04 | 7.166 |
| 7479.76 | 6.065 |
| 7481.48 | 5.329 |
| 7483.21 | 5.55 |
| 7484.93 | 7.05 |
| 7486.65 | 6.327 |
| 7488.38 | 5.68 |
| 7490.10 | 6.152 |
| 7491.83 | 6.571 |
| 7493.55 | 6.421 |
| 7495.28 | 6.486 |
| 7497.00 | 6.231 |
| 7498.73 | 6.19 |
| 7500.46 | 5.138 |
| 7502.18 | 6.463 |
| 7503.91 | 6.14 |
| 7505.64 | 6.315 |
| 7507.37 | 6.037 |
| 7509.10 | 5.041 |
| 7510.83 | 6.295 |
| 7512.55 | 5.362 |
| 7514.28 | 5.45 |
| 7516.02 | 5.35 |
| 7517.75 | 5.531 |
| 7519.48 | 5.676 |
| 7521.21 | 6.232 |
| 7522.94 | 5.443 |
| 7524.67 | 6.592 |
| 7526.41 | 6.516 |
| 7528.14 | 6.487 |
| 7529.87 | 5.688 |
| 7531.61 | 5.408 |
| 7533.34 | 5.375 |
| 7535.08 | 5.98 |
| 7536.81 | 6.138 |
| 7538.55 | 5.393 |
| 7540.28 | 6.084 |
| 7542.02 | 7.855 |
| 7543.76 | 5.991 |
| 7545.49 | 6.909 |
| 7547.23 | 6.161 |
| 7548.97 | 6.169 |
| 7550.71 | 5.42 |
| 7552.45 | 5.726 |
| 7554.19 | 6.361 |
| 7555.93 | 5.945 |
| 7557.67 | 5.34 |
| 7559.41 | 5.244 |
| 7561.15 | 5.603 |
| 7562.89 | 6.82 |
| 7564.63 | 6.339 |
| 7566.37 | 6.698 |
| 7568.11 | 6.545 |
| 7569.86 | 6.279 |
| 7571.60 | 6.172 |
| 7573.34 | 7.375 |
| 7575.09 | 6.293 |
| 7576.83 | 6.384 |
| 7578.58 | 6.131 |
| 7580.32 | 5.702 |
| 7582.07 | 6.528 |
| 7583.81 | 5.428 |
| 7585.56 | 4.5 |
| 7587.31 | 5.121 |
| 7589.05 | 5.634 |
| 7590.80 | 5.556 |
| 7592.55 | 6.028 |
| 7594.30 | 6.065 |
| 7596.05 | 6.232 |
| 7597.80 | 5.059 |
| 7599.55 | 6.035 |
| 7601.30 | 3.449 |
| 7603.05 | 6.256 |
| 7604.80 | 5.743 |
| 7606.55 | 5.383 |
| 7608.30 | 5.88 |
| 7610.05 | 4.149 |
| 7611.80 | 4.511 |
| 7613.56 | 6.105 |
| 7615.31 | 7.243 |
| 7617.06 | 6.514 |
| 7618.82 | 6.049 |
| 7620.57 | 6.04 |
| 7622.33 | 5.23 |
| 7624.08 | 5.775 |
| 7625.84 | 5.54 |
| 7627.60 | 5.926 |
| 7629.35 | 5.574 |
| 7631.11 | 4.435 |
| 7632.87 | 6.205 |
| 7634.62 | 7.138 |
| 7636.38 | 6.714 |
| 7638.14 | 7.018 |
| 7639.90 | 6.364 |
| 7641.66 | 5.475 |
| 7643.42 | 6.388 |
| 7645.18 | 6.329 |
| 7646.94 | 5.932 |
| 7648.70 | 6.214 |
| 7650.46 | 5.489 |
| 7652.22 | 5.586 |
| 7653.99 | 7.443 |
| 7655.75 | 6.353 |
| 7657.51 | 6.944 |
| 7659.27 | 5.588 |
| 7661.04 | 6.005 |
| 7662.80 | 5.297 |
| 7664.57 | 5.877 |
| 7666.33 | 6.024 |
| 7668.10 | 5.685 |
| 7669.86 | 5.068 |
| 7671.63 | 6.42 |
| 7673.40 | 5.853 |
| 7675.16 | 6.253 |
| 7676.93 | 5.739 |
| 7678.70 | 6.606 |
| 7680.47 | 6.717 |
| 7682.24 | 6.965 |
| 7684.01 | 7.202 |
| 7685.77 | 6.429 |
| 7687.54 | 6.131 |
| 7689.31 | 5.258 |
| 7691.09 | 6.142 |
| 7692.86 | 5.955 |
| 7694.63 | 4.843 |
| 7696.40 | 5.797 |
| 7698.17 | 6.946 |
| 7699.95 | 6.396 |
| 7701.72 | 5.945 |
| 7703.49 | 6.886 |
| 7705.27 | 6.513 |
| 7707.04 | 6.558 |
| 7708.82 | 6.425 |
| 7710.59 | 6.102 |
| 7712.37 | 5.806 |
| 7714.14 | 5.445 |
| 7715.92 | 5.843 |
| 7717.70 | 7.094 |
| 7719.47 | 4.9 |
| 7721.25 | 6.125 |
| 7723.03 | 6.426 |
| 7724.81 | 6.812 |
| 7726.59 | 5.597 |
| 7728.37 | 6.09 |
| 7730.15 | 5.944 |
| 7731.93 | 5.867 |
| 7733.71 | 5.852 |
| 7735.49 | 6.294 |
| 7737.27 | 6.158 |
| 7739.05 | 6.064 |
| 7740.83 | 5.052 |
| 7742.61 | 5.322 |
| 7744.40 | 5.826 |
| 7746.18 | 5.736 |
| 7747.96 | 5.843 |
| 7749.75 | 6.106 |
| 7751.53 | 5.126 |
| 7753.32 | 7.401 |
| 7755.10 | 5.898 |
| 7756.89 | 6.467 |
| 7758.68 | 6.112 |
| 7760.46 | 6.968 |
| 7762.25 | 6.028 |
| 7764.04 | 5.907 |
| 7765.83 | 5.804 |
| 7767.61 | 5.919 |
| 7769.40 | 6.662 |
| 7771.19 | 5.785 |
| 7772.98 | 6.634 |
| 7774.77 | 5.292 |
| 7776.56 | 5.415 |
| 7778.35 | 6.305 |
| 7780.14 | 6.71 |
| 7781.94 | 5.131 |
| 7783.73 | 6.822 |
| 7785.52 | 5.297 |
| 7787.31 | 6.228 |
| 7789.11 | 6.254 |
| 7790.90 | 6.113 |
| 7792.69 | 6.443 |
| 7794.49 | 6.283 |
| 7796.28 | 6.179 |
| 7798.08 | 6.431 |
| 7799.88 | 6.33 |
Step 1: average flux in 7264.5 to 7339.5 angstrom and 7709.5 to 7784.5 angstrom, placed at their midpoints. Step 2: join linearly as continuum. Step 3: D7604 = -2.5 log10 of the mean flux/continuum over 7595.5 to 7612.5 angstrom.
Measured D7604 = 0.16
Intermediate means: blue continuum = 6.21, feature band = 5.26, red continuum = 6.02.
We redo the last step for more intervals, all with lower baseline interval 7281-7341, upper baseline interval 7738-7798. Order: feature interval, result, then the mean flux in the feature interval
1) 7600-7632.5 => 0.10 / 5.56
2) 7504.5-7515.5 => 0.07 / 5.74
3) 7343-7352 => 0.04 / 5.97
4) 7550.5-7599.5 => 0.03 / 5.96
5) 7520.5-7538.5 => 0.03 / 5.96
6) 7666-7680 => 0.02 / 5.97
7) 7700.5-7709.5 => -0.07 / 6.46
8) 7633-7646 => -0.07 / 6.47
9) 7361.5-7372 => 0.04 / 5.97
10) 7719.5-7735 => 0.00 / 6.03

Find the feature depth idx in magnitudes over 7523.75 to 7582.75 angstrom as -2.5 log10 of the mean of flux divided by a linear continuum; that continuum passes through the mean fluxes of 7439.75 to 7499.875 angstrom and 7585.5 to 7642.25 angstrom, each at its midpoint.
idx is -0.05 mag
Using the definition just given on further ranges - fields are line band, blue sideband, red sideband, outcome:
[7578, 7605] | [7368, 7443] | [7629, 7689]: 0.097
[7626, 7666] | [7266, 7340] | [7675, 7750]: 0.003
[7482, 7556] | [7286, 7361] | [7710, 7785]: 0.025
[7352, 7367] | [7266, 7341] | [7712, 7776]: -0.090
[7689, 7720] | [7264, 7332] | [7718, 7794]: -0.006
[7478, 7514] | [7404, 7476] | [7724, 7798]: -0.025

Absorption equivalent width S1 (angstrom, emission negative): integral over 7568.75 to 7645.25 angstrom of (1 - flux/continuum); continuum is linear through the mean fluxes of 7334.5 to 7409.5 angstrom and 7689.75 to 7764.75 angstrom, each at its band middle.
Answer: 3.2 angstrom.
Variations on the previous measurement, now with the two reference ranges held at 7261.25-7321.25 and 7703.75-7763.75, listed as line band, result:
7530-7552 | 0.33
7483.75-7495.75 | -0.36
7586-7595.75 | 0.74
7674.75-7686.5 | -0.94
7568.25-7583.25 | -0.53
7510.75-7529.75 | 0.86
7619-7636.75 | 0.78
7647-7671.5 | 0.46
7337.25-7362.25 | -0.86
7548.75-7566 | 0.65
